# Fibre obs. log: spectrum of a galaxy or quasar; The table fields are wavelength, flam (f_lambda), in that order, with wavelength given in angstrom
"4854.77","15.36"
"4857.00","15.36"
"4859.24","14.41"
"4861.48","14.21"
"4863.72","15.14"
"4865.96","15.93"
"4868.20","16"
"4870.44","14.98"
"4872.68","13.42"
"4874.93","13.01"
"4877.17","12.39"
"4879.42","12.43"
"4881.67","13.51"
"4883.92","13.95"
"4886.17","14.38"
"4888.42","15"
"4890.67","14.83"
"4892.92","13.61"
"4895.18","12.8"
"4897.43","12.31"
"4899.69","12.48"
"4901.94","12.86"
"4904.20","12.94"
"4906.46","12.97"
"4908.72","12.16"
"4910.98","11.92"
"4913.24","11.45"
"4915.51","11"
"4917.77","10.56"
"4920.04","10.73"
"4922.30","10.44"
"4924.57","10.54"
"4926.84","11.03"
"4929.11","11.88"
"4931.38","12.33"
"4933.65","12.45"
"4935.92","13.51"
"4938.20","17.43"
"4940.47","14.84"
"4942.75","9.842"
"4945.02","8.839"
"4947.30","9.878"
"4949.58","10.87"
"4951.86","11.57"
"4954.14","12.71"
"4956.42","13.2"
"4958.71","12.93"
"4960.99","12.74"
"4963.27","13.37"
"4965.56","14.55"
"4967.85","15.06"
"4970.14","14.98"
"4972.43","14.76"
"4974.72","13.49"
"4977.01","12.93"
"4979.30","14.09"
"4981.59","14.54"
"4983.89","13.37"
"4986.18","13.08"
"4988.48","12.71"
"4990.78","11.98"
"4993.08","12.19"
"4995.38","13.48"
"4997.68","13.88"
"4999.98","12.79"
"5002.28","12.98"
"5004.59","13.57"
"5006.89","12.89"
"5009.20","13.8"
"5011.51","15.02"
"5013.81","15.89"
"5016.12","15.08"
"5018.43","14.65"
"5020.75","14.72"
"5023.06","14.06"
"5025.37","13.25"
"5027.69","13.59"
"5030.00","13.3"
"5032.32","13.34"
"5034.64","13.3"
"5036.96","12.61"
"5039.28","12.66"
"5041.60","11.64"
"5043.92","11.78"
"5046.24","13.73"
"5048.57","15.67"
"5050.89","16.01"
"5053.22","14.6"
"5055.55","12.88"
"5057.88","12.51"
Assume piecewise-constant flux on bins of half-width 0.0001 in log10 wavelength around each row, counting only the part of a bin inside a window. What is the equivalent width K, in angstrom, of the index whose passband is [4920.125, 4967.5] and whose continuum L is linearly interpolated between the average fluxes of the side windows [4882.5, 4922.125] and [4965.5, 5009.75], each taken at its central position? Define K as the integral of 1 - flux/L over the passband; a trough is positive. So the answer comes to 3.0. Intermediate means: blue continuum 12.7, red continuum 13.5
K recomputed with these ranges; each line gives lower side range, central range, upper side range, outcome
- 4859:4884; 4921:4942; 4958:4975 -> 2.11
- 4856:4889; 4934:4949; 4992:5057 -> 1.79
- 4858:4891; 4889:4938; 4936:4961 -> 3.49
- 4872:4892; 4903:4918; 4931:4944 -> 1.77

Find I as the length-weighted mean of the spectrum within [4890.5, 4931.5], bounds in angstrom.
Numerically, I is 12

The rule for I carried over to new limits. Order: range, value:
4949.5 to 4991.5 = 13.4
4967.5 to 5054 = 13.7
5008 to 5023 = 14.8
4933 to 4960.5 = 12.3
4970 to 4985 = 14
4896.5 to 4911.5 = 12.5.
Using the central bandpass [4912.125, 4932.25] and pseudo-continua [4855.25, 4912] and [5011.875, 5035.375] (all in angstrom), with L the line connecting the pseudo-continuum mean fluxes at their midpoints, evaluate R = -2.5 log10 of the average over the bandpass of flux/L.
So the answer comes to 0.242 mag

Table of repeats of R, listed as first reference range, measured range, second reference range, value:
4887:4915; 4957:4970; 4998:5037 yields -0.030 mag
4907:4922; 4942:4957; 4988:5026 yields 0.122 mag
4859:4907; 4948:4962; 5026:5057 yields 0.116 mag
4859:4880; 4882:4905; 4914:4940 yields -0.016 mag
